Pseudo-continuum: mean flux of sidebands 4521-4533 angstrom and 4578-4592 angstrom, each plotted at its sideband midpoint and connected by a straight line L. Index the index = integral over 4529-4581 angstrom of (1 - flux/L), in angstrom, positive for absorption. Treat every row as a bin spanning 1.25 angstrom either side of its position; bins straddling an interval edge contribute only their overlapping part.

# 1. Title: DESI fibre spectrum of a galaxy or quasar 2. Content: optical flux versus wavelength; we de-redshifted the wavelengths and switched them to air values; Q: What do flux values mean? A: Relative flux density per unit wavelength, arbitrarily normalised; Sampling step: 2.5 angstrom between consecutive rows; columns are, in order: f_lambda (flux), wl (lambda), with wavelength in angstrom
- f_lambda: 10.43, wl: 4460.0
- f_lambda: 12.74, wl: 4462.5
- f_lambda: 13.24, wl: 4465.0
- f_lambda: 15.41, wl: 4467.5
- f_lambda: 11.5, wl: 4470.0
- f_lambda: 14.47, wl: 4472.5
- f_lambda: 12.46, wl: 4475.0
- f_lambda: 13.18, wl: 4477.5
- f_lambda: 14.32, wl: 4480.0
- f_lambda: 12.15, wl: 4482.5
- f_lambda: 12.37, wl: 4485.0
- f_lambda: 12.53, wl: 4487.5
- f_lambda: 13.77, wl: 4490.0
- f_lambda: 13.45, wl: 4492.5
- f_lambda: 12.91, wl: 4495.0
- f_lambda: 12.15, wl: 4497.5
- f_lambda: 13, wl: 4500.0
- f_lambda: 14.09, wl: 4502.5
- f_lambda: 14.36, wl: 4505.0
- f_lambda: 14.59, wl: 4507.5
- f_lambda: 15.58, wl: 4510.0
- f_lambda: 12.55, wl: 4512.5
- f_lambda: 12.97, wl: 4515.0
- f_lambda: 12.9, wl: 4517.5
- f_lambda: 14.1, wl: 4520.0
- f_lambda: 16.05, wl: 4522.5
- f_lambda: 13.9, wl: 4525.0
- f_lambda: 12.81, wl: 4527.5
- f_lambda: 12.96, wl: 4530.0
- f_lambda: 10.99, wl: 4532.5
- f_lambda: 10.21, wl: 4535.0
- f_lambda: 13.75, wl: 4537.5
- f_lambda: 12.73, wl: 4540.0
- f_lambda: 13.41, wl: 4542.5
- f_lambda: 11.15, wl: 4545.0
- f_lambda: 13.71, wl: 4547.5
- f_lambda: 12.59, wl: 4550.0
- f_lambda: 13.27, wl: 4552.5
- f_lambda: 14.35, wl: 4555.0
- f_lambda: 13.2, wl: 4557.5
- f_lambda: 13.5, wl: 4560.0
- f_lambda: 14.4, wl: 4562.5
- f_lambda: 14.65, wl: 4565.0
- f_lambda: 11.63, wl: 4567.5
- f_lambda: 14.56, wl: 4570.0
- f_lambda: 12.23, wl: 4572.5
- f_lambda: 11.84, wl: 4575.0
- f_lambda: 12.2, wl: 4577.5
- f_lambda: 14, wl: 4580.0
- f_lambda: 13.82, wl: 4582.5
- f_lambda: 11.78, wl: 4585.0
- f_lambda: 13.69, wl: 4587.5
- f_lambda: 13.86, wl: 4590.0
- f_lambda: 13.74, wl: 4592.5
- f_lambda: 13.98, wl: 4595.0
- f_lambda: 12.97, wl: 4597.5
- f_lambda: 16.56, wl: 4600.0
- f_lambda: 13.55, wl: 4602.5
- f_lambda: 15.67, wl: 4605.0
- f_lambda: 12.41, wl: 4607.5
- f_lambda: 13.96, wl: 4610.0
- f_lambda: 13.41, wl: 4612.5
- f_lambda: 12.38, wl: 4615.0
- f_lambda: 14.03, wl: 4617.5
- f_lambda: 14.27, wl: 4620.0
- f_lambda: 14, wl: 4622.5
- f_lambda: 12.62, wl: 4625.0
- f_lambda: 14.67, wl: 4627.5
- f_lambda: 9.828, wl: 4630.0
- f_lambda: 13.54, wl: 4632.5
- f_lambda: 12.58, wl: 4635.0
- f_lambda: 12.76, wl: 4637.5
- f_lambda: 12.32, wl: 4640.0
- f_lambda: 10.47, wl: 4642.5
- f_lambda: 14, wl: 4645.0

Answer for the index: 2.0 angstrom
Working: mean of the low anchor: 13.5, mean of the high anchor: 13.4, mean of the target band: 12.9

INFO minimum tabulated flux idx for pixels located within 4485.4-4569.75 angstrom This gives 10.21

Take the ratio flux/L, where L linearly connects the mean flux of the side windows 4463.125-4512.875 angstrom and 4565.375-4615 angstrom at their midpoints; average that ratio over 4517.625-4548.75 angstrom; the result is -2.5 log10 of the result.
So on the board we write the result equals 0.04 mag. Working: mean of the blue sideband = 13.4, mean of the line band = 13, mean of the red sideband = 13.5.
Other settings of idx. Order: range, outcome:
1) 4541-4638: 9.828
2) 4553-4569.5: 11.63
